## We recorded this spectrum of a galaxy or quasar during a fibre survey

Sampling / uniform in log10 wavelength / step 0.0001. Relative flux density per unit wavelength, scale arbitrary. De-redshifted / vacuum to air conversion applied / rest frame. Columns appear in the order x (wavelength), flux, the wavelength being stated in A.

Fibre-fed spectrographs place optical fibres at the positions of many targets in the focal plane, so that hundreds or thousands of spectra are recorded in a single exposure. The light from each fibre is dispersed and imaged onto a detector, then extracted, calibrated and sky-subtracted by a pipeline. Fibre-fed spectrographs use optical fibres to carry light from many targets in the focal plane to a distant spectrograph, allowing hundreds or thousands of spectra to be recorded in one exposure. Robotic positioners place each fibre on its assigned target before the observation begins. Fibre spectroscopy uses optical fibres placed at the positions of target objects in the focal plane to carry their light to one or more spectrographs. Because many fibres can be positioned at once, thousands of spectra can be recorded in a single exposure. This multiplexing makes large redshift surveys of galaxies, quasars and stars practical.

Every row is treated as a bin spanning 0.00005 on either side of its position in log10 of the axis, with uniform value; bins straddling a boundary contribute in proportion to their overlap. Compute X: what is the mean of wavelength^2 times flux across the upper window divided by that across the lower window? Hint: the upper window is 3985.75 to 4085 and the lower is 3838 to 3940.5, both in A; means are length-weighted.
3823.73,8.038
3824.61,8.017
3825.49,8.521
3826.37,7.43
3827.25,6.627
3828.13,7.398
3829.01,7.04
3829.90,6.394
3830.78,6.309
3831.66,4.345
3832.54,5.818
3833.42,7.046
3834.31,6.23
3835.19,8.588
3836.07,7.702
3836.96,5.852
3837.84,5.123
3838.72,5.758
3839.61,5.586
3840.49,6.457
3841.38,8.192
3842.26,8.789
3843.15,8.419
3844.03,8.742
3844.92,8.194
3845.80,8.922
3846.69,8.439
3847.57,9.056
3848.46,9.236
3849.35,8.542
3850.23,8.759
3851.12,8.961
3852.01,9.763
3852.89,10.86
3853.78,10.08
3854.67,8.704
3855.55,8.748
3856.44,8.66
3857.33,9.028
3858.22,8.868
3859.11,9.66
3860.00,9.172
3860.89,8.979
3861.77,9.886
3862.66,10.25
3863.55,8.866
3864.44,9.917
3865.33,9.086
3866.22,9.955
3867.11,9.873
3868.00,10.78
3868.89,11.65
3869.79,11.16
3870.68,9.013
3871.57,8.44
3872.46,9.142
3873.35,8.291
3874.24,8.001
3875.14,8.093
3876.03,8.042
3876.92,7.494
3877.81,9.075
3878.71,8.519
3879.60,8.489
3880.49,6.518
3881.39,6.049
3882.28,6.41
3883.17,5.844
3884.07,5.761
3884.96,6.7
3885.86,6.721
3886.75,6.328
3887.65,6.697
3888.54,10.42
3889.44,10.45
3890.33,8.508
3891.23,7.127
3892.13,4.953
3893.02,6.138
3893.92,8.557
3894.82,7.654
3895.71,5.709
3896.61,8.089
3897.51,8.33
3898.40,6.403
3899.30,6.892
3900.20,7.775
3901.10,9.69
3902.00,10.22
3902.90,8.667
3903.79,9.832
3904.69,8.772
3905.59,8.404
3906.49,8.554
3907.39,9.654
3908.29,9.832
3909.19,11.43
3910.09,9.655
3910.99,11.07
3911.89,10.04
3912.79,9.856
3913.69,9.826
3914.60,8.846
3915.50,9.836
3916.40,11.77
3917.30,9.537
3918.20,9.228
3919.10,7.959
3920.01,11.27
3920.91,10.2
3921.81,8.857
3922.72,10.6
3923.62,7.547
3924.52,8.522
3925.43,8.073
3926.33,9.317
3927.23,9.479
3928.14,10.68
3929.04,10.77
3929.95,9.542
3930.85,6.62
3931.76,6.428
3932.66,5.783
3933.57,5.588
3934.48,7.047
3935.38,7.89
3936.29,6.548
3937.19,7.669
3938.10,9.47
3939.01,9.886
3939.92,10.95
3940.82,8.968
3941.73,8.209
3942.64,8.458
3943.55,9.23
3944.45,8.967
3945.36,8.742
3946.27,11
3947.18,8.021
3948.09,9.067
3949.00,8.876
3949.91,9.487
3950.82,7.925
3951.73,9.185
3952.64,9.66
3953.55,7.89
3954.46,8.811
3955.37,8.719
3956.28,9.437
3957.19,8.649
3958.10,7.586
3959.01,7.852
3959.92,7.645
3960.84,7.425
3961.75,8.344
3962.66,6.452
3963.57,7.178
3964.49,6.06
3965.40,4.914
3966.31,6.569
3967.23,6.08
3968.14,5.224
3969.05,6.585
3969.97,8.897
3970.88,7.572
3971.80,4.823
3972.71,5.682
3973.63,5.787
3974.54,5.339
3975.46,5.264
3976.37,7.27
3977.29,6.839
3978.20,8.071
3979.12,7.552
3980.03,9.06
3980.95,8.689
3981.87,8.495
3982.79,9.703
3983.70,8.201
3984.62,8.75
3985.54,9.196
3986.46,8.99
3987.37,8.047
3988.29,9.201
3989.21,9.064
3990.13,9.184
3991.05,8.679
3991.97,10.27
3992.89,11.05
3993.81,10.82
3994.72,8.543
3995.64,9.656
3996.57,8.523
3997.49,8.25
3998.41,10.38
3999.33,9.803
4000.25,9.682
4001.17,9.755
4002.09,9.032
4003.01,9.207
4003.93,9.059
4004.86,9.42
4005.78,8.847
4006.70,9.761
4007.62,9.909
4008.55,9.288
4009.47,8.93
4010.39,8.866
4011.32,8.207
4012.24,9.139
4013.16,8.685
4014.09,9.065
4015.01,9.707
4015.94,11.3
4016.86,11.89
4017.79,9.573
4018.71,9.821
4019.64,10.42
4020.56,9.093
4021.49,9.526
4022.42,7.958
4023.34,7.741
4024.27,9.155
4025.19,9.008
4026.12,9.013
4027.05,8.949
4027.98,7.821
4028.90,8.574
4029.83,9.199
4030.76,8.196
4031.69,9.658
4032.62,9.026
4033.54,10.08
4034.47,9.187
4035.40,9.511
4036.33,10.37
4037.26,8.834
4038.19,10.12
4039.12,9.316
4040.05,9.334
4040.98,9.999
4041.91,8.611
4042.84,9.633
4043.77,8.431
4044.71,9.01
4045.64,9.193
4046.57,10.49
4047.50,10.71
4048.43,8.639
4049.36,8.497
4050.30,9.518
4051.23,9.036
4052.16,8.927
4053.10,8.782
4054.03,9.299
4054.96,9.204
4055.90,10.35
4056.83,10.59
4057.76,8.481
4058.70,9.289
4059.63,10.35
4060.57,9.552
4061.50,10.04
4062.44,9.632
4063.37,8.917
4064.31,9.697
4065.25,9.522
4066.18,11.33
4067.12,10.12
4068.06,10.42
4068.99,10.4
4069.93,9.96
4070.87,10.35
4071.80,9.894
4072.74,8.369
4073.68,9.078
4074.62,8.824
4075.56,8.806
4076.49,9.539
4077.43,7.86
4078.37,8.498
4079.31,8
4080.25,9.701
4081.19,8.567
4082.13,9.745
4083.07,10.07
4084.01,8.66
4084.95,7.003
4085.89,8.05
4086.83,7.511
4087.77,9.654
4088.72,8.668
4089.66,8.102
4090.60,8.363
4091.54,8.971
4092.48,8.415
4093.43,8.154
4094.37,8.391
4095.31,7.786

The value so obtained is 1.17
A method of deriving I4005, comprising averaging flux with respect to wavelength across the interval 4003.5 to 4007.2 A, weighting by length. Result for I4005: 9.28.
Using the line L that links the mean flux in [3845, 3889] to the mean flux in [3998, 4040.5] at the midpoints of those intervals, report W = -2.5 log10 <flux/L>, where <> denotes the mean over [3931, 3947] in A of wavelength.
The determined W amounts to 0.09 mag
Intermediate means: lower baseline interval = 8.69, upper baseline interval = 9.33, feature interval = 8.25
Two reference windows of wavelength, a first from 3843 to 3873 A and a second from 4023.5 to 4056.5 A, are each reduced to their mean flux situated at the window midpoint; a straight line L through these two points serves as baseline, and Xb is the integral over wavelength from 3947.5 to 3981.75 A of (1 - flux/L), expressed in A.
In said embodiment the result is 6.7 A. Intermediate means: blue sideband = 9.36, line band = 7.48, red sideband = 9.24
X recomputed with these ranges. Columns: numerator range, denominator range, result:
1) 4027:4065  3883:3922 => 1.17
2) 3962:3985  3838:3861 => 0.87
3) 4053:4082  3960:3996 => 1.27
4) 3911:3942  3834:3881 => 1.07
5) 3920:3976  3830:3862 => 1.05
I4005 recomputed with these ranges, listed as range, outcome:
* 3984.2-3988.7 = 8.84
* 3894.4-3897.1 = 7.17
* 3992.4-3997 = 9.73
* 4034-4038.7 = 9.59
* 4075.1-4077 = 9.18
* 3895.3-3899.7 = 7.1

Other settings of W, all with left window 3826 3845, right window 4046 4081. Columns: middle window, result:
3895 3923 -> -0.19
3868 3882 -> -0.17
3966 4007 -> 0.04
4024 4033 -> 0.03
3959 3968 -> 0.23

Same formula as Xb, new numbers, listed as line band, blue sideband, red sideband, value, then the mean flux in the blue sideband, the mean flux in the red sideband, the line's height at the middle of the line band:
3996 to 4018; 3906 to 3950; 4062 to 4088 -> -0.7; 9.07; 9.22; 9.15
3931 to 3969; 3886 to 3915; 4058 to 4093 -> 3.3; 8.56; 9.18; 8.73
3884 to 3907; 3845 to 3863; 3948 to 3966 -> 2.3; 9.21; 8.03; 8.73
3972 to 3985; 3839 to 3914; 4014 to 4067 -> 2.4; 8.59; 9.43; 9.11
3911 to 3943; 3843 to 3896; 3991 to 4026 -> -0.1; 8.51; 9.43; 8.89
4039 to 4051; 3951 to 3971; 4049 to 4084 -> -0.4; 7.58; 9.43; 9.05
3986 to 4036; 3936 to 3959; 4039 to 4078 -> -0.5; 8.85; 9.48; 9.21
